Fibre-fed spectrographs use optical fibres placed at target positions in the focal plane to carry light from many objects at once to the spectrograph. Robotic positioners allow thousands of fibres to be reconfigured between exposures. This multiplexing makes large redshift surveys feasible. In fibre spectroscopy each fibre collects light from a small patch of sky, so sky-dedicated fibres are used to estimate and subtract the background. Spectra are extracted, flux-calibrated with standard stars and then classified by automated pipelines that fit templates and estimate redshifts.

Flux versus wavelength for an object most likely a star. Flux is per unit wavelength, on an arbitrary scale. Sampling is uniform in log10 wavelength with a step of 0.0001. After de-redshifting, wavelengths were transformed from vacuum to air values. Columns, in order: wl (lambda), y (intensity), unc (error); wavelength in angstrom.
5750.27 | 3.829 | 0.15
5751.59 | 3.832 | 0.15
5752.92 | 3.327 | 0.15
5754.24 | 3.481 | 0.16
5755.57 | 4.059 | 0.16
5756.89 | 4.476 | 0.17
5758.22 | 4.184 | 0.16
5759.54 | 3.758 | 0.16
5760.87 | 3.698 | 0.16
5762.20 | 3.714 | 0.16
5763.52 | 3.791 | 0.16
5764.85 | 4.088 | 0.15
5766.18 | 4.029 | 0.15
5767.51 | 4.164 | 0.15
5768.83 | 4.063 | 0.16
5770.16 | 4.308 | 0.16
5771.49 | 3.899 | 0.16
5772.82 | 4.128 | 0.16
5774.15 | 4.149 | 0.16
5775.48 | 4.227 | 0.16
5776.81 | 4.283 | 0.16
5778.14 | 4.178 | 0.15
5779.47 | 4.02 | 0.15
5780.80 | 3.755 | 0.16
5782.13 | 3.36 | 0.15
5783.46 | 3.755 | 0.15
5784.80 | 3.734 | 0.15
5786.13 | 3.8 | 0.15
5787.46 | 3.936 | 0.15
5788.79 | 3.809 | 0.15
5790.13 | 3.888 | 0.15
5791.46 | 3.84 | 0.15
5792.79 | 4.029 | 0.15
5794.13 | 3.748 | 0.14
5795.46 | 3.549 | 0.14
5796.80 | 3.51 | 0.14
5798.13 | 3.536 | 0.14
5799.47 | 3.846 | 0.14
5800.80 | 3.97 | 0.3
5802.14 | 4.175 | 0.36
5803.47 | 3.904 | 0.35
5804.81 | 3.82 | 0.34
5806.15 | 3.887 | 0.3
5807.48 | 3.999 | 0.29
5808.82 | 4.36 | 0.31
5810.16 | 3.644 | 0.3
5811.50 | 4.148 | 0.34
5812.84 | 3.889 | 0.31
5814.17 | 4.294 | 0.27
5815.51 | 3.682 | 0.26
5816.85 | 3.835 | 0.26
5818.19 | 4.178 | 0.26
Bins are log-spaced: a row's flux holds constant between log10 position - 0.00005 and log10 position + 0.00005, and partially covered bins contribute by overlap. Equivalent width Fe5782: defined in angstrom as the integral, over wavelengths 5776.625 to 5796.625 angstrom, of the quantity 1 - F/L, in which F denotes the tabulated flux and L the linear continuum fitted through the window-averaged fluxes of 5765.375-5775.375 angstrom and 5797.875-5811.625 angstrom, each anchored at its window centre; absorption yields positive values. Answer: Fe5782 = 1.0 angstrom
